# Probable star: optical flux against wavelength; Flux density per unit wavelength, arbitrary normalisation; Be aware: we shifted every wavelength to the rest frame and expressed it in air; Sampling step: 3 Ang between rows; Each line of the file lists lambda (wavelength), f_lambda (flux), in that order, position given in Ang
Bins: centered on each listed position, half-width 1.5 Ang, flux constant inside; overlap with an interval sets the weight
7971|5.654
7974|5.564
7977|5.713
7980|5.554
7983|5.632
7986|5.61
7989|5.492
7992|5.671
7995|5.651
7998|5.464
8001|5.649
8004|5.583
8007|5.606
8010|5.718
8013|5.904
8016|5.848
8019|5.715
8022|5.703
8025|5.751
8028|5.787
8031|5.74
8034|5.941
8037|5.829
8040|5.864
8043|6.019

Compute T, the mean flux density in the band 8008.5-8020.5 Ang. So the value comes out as 5.8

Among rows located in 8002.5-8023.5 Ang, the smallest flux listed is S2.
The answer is 5.583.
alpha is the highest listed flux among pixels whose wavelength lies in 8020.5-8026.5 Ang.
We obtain 5.751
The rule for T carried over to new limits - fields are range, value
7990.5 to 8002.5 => 5.61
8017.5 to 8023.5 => 5.71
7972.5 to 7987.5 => 5.61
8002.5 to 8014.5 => 5.7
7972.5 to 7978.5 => 5.64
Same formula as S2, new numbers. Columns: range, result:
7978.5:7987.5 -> 5.554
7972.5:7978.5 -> 5.564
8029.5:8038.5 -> 5.74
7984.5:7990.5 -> 5.492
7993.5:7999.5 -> 5.464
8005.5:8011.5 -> 5.606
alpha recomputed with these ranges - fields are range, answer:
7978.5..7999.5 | 5.671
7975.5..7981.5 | 5.713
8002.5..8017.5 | 5.904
